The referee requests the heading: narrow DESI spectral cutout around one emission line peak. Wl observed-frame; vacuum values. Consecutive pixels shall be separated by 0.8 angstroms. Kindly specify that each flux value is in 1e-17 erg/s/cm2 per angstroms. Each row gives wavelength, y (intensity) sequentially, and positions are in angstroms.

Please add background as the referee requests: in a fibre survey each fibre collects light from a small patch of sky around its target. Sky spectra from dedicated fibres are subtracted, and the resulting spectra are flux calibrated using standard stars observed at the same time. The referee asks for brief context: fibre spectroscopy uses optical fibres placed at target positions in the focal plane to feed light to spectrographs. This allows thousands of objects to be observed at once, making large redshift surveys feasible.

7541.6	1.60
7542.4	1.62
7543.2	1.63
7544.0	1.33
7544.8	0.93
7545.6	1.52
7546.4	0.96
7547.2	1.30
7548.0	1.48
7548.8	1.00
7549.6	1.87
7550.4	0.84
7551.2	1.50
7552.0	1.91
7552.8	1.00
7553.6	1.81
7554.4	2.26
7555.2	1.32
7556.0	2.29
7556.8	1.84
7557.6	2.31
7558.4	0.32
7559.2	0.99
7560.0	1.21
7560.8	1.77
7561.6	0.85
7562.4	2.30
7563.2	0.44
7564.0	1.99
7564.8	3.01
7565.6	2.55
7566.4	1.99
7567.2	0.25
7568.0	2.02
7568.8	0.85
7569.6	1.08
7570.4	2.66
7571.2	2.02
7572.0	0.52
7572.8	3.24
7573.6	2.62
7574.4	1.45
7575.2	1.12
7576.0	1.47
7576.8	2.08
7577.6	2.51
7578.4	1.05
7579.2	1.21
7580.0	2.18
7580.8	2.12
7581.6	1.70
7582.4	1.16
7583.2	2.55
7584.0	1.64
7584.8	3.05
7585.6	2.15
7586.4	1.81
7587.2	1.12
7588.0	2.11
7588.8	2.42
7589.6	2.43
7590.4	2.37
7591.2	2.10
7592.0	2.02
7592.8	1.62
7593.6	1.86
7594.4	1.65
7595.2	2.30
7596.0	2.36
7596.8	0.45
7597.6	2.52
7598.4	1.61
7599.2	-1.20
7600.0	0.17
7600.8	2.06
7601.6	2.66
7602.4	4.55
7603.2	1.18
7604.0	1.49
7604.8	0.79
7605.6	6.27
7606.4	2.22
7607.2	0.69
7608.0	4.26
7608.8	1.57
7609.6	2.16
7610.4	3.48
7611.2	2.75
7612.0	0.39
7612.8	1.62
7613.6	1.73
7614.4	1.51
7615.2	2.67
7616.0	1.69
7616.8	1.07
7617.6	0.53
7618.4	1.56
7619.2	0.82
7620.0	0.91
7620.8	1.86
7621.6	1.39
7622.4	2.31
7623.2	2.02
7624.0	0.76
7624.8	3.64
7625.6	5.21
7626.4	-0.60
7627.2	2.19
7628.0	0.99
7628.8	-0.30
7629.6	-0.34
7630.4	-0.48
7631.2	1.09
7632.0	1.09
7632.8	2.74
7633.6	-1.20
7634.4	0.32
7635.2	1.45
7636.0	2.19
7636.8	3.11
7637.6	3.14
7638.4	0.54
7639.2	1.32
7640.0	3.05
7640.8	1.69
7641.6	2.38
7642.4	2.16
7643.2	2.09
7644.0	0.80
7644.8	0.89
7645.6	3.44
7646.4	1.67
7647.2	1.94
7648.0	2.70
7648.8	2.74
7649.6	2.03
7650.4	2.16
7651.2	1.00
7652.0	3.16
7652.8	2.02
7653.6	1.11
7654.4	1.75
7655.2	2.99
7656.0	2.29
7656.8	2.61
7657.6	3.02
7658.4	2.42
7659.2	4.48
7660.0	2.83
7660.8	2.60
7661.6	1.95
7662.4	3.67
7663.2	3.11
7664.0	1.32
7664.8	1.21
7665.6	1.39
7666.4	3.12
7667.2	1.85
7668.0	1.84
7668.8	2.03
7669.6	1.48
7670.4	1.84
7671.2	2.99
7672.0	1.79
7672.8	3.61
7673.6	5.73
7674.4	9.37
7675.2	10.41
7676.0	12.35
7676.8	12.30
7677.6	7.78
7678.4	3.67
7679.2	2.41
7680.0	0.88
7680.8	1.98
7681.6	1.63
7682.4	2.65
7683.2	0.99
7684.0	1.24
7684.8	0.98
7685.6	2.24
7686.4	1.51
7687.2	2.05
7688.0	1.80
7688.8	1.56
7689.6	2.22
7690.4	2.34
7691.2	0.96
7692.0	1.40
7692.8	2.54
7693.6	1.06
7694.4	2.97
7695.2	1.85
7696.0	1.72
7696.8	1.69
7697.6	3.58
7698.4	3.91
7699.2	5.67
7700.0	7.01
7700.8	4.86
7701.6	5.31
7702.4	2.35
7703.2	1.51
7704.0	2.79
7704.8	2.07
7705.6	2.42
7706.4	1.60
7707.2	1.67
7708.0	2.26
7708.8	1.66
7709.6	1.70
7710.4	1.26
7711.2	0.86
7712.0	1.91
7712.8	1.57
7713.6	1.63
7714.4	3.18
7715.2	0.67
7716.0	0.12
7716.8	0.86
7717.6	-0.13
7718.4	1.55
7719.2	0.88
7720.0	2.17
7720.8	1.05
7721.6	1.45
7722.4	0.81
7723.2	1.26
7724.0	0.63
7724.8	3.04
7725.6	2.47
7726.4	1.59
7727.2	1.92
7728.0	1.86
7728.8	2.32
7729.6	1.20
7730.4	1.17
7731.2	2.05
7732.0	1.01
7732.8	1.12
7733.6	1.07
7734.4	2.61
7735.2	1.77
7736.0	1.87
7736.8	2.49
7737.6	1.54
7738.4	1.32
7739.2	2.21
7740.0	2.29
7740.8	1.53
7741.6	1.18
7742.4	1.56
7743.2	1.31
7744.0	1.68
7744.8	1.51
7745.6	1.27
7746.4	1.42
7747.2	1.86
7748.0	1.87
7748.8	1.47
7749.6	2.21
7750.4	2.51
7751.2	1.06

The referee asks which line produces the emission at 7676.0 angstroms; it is Halpha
